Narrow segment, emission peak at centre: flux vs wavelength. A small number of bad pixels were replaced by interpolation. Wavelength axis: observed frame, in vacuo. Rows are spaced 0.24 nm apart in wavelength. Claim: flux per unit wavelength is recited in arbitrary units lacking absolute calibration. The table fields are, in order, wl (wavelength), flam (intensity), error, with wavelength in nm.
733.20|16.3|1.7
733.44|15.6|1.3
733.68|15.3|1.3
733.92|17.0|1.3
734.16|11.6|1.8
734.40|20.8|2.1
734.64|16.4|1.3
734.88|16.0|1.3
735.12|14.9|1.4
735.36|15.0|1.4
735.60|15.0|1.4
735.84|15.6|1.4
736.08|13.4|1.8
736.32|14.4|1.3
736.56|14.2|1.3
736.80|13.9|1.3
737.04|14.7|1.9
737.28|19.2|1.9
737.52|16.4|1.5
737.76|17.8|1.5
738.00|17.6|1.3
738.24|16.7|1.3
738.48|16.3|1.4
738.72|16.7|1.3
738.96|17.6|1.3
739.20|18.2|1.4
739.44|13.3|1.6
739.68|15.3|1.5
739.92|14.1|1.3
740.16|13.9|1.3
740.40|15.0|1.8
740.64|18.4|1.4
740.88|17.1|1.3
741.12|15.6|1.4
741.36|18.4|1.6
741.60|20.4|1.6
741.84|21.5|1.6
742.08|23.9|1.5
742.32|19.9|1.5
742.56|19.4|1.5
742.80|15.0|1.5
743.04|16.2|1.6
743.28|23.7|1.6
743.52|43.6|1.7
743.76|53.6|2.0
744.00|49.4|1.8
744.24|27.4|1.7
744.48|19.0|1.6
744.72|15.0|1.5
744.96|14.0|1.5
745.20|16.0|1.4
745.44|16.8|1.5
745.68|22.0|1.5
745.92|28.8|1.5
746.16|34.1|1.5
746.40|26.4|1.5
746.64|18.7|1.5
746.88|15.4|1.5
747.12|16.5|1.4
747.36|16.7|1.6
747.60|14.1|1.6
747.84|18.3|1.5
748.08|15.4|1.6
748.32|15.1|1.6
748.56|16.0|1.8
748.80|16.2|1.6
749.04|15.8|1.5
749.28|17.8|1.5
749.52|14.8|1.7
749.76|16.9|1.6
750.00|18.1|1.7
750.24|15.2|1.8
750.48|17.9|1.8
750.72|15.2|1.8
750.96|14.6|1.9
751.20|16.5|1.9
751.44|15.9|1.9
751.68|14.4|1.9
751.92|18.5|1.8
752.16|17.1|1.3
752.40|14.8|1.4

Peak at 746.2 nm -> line [N II] 6583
